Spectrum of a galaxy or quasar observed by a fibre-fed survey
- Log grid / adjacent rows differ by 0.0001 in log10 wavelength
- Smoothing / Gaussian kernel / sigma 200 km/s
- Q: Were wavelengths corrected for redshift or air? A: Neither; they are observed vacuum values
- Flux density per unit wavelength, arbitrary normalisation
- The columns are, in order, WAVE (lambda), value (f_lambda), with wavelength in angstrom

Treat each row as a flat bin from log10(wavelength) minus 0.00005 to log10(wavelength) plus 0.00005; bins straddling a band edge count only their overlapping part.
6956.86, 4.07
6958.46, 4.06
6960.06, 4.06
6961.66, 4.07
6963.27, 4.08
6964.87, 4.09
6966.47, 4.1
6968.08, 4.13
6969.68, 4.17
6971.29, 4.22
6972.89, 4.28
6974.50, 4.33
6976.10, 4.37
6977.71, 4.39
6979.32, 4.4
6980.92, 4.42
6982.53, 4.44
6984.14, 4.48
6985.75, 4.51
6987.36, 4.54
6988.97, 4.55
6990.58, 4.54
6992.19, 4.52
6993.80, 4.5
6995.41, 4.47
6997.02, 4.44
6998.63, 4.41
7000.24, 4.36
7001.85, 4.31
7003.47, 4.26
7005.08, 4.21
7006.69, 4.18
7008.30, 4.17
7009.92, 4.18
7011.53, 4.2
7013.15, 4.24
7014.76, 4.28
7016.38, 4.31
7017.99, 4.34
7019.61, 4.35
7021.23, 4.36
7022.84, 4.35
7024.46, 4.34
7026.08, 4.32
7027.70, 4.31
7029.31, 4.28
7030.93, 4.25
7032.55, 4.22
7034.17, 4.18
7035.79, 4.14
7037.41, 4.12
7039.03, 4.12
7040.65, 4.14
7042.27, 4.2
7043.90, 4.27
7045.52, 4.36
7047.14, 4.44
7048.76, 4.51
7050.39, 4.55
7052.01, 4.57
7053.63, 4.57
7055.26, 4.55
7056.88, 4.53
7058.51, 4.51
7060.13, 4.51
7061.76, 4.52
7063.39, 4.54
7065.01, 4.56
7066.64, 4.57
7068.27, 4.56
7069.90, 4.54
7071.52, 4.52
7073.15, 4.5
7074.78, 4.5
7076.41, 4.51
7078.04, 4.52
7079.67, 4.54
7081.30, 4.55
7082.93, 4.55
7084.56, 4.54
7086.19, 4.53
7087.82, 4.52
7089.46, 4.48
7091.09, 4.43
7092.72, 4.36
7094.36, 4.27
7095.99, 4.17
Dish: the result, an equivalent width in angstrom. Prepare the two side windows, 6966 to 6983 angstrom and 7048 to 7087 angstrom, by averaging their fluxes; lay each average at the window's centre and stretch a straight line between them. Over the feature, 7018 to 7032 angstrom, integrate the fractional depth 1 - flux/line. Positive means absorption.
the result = 0.3 angstrom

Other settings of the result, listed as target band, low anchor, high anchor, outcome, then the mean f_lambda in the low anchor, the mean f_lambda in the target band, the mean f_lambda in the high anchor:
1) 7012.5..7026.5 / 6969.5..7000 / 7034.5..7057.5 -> 0.2 angstrom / 4.42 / 4.32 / 4.36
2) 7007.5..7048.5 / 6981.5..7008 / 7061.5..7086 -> 1.9 angstrom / 4.42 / 4.26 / 4.54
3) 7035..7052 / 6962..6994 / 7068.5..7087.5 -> 0.6 angstrom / 4.35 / 4.3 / 4.53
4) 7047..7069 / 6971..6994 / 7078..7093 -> -0.2 angstrom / 4.44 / 4.54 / 4.51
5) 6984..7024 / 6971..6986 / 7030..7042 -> -0.7 angstrom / 4.39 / 4.36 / 4.17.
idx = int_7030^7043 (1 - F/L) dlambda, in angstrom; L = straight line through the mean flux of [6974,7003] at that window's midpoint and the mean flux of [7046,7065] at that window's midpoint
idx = 1.0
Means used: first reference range 4.44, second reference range 4.53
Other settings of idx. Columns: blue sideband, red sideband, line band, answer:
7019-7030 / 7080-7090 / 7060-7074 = -0.21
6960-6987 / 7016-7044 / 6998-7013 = 0.05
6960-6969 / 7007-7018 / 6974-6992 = -1.33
